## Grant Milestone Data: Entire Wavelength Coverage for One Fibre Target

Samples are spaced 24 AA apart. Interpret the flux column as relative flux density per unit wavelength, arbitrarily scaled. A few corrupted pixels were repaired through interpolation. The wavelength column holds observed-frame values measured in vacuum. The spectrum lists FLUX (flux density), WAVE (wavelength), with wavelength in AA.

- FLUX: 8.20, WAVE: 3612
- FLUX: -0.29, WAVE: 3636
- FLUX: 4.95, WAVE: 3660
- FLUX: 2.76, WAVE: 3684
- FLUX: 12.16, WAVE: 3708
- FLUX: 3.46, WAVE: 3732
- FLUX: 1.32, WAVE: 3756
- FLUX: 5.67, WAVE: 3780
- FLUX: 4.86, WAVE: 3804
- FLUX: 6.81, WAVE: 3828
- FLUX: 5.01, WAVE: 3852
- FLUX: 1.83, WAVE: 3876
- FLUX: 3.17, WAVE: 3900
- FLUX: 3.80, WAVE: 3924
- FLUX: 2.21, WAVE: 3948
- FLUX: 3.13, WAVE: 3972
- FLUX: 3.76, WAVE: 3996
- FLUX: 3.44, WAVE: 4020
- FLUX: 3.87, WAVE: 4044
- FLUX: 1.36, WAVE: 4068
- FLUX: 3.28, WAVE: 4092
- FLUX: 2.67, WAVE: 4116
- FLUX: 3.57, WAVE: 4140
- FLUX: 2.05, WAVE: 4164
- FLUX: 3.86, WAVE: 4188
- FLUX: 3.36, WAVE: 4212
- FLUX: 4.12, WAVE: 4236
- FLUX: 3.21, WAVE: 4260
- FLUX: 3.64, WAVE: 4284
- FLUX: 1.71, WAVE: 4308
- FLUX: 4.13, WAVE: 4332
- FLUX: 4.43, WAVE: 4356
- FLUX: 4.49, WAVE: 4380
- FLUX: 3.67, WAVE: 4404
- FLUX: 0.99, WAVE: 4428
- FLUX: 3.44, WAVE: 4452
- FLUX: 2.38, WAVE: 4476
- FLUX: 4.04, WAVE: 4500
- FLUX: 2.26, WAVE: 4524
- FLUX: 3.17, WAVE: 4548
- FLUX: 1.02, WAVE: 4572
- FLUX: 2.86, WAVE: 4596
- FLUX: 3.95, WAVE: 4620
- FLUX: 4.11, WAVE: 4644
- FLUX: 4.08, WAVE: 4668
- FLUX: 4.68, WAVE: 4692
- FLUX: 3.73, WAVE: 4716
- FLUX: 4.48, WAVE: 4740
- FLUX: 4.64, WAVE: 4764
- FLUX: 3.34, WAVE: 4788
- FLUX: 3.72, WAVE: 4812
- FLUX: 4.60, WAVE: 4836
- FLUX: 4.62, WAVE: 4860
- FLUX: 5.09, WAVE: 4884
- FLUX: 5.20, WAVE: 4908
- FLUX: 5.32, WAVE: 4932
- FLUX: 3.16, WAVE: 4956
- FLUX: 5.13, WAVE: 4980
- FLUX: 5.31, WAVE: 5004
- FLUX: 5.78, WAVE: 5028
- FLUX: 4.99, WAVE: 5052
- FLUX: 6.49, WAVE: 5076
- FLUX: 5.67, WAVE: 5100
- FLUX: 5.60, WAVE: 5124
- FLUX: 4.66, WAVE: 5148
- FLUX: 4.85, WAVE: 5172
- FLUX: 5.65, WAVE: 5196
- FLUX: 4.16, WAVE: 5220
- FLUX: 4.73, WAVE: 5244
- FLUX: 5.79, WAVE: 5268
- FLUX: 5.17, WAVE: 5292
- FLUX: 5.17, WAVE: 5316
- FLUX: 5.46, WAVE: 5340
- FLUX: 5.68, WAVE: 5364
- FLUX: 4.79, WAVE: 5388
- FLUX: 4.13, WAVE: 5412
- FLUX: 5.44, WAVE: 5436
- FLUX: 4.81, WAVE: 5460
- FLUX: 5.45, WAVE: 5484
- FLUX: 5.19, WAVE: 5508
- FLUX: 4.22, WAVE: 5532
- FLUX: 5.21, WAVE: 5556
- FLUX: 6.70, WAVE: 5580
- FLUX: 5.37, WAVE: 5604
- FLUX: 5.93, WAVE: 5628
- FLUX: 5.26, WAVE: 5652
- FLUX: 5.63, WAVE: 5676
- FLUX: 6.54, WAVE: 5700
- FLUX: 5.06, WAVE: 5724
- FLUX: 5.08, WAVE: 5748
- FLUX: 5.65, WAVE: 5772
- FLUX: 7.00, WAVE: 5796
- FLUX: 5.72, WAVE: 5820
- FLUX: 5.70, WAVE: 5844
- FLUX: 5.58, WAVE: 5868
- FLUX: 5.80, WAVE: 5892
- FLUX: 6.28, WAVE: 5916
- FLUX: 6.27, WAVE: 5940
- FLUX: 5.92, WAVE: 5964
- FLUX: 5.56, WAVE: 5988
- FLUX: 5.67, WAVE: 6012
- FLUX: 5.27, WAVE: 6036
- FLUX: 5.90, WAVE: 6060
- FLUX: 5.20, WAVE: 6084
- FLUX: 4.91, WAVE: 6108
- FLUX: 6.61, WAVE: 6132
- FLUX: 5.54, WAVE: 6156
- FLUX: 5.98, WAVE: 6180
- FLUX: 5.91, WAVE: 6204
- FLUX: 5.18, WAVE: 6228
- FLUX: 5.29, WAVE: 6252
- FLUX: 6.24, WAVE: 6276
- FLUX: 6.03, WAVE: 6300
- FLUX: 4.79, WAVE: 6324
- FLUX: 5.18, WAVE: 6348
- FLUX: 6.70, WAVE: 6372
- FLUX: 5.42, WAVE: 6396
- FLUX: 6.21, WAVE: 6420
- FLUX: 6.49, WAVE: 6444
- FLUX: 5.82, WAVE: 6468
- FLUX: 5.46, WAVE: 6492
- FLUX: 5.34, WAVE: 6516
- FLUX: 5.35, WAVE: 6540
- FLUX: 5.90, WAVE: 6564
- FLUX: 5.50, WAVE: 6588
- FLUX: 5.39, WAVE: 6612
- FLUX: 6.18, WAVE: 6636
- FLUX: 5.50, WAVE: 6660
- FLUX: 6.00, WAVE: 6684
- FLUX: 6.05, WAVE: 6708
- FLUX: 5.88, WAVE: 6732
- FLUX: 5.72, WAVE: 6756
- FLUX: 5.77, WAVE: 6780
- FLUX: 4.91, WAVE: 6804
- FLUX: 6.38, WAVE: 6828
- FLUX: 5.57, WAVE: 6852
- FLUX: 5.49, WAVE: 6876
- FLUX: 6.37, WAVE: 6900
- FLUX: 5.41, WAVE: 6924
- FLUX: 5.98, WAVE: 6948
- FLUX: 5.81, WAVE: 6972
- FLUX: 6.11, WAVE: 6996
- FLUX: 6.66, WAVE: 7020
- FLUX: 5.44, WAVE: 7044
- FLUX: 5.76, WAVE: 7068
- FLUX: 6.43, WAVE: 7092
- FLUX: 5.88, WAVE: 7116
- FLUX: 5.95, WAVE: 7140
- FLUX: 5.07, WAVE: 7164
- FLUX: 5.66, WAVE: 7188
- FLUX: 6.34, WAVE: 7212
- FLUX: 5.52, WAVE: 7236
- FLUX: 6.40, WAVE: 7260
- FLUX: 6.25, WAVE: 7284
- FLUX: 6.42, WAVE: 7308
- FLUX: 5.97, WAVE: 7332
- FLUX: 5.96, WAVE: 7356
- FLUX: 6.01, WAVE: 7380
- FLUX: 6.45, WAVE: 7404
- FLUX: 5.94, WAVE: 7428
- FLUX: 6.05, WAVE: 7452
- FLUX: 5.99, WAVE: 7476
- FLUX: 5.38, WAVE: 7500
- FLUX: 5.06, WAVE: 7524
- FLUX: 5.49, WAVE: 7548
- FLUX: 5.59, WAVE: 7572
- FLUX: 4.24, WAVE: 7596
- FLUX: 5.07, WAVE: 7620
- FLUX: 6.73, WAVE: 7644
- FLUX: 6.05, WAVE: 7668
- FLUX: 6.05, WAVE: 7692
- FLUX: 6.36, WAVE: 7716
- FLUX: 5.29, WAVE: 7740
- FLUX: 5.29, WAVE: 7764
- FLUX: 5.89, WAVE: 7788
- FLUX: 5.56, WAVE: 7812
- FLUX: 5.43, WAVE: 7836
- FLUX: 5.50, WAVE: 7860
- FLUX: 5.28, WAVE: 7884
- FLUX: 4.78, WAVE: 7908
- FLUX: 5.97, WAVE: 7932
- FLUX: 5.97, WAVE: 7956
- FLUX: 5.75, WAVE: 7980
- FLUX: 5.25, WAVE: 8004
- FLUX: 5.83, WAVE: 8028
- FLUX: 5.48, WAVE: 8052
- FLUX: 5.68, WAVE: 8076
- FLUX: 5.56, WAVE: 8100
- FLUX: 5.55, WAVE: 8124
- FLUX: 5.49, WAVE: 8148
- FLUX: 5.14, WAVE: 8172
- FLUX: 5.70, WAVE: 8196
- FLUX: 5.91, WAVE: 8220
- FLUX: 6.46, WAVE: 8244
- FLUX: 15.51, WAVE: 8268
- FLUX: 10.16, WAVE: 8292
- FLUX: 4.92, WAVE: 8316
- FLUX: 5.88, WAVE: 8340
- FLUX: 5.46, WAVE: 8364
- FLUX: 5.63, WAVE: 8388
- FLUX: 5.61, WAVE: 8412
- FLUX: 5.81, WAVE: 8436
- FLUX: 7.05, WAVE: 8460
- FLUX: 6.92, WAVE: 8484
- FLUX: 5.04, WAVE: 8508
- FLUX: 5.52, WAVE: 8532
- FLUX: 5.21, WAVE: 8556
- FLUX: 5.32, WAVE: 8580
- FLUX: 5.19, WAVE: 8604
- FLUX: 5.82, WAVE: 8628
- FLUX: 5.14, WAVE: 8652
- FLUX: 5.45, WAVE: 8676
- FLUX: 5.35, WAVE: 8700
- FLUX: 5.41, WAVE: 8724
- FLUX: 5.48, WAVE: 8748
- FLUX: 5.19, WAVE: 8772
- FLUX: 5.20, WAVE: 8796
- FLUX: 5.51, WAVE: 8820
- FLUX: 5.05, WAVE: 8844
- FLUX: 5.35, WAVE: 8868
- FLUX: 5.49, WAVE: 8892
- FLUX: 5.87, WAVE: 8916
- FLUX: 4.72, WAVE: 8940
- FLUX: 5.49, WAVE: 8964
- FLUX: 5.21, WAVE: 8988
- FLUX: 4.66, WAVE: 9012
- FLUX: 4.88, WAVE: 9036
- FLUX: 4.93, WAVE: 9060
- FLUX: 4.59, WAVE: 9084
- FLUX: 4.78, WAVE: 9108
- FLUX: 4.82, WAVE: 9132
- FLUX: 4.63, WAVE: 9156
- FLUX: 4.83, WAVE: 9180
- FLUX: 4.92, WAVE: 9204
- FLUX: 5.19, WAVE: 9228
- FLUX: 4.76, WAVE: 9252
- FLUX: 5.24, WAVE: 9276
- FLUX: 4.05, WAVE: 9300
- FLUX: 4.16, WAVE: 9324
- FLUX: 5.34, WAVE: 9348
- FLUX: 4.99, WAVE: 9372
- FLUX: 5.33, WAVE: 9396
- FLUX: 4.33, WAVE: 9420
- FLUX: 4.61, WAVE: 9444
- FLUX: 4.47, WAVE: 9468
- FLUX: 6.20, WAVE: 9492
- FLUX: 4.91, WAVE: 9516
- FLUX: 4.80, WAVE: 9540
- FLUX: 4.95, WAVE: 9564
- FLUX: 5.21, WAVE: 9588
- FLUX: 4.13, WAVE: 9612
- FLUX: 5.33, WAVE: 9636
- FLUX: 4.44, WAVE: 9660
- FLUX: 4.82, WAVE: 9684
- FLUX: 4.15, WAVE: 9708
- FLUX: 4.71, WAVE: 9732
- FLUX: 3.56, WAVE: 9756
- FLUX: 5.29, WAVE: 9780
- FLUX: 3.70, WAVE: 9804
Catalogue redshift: 0.259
